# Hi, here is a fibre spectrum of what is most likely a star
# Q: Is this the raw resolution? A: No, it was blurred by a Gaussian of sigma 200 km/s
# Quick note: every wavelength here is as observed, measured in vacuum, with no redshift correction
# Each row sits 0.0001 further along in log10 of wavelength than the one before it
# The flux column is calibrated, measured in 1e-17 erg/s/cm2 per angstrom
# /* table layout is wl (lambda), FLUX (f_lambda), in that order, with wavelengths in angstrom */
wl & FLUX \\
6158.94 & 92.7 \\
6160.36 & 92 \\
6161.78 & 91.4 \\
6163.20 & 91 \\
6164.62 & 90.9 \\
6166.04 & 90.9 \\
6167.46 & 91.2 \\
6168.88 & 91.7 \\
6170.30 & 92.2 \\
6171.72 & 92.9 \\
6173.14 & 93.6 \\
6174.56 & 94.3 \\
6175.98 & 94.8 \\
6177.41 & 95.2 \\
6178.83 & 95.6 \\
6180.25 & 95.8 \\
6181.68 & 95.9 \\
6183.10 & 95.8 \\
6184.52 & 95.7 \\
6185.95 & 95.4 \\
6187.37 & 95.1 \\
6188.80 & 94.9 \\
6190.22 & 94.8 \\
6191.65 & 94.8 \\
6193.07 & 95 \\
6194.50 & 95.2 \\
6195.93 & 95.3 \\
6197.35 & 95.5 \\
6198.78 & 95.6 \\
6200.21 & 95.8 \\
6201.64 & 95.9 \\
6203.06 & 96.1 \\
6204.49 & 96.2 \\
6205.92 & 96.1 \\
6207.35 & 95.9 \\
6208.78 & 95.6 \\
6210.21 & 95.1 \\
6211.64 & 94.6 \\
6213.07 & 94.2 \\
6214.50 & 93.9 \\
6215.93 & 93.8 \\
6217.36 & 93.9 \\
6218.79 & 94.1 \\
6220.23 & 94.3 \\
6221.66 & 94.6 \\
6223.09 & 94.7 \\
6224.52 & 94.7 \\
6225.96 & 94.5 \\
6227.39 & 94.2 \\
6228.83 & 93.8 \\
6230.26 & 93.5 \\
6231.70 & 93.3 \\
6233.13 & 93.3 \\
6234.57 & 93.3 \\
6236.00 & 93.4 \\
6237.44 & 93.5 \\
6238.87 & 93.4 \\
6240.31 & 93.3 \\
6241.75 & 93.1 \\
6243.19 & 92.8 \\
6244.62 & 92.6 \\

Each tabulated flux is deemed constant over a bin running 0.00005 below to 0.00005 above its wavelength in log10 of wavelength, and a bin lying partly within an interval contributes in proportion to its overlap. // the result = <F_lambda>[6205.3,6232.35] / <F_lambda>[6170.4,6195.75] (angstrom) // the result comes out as 1.0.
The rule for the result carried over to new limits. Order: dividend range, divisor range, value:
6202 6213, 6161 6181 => 1.03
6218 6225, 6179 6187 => 0.99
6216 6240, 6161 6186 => 1.00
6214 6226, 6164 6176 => 1.02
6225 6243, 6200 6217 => 0.98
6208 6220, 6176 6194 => 0.99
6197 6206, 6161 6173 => 1.05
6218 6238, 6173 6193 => 0.99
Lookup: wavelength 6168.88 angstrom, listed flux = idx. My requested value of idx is 91.7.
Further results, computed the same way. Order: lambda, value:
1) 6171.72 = 92.9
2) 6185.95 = 95.4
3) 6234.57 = 93.3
